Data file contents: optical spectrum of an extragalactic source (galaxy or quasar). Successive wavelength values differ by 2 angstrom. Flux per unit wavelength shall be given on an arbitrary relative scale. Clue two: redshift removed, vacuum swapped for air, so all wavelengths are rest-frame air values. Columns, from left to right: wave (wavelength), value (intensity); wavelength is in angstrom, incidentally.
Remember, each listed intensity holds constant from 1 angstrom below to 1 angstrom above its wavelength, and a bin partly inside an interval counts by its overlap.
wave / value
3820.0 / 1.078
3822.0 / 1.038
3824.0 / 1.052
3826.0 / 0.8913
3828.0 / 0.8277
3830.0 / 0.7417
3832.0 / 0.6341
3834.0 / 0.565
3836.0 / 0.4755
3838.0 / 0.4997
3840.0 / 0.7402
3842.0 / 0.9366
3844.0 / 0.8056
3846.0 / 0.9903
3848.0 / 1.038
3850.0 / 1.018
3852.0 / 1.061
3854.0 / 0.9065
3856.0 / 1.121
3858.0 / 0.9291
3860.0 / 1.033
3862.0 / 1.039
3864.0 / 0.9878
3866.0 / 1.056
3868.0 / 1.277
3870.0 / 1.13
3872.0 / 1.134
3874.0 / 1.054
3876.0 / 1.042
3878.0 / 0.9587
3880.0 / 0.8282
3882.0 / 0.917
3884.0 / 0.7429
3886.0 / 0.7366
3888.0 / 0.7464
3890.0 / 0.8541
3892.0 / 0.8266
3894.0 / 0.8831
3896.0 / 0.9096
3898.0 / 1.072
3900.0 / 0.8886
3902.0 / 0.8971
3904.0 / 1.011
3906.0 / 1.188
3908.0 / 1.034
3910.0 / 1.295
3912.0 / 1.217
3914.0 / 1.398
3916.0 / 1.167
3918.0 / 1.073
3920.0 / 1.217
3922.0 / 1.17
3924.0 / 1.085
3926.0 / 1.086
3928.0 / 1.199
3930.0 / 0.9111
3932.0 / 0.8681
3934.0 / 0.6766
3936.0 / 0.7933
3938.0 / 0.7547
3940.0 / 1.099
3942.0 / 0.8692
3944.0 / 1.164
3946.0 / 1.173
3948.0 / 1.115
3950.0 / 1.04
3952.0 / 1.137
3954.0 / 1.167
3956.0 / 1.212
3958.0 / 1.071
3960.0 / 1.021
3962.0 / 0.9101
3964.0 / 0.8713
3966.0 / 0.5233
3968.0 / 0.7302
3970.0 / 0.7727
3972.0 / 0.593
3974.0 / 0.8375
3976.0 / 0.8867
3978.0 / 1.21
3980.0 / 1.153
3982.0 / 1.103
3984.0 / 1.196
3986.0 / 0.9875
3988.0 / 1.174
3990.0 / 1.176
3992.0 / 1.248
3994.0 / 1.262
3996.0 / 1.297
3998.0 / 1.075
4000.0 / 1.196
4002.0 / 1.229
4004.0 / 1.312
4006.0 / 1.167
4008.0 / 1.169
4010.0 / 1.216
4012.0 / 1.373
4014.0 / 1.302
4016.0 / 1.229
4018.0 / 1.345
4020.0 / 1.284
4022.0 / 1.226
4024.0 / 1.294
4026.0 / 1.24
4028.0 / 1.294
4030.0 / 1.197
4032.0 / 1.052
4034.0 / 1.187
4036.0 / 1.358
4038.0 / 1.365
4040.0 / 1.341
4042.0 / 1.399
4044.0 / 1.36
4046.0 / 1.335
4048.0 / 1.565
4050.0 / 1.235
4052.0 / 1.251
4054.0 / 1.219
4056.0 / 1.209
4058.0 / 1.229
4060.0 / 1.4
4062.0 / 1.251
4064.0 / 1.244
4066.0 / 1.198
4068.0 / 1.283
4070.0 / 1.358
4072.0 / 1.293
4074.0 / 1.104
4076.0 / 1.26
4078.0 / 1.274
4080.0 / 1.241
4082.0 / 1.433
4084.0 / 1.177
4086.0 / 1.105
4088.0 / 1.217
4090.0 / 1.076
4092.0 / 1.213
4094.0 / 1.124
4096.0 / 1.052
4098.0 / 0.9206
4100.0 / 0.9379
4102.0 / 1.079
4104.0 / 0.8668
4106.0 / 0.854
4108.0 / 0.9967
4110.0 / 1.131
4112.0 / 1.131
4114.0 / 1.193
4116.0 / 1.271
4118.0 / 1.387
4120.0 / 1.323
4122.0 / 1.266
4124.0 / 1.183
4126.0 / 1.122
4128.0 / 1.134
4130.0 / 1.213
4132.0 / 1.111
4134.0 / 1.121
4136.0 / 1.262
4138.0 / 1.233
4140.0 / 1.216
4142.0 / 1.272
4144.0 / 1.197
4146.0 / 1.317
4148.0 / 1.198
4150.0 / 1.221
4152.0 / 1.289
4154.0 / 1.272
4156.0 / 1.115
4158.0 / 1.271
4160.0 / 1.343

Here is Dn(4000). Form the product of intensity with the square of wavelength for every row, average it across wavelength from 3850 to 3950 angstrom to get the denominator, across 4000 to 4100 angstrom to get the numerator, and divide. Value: 1.3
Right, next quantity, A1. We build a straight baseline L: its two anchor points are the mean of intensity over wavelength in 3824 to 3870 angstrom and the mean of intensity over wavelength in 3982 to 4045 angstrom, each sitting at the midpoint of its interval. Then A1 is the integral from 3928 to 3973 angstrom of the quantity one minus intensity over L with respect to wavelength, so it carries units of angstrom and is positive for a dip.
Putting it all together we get 7.0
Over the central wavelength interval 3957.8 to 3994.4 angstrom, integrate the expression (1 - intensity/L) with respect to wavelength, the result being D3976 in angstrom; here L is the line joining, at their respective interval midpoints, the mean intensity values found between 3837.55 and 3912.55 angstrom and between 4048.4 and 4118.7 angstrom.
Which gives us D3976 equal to 3.2 angstrom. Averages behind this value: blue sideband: 0.97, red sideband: 1.18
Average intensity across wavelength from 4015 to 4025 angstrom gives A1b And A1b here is 1.28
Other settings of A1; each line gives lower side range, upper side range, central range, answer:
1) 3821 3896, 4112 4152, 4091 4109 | 2.7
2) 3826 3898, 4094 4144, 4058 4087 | -4.3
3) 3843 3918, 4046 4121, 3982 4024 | -3.8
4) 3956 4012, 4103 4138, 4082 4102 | 0.5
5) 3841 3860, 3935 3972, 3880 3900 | 2.4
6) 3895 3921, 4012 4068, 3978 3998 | 0.7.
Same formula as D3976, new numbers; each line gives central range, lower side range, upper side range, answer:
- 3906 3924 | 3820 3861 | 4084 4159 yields -4.6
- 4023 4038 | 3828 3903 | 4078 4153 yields -2.3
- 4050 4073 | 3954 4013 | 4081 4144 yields -3.0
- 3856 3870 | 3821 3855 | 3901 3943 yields -2.6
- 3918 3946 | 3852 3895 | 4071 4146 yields 0.3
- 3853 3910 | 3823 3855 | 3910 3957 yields -2.7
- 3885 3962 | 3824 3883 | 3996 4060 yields 2.6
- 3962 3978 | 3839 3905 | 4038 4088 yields 4.8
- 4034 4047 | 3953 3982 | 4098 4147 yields -3.9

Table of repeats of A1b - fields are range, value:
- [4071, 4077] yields 1.22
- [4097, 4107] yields 0.932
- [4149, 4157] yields 1.22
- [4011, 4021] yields 1.31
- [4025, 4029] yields 1.27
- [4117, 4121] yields 1.35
